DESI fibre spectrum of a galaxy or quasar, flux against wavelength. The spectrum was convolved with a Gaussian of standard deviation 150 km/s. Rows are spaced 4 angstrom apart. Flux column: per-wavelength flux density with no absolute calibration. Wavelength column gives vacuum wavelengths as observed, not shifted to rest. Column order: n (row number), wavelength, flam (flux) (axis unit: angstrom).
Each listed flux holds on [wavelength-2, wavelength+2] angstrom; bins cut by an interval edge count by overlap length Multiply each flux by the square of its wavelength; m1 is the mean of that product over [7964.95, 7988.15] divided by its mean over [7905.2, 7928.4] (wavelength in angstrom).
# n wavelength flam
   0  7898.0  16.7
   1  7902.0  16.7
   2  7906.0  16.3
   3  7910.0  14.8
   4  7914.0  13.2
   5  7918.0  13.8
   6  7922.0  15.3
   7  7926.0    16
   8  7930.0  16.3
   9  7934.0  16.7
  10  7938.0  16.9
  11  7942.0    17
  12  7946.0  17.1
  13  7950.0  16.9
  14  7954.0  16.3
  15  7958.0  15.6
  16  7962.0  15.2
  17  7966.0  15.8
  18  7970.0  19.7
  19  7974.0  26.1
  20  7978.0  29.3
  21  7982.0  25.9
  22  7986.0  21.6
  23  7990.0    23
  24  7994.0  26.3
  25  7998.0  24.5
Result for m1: 1.6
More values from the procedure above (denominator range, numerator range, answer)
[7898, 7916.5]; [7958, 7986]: 1.42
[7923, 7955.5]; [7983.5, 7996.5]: 1.45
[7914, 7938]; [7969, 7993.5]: 1.61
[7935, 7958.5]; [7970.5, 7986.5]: 1.54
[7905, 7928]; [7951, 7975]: 1.21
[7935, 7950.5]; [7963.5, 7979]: 1.31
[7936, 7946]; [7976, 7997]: 1.50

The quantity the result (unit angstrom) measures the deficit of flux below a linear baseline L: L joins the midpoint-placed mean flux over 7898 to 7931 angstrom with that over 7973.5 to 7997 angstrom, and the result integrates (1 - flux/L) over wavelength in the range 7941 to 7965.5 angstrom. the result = 5.22 angstrom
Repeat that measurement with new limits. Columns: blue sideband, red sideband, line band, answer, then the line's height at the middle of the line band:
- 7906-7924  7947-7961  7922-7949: -2.0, 15.4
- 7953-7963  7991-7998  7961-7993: -2.6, 20.7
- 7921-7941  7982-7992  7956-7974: 2.5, 20.4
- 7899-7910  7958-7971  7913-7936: 1.4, 16.3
